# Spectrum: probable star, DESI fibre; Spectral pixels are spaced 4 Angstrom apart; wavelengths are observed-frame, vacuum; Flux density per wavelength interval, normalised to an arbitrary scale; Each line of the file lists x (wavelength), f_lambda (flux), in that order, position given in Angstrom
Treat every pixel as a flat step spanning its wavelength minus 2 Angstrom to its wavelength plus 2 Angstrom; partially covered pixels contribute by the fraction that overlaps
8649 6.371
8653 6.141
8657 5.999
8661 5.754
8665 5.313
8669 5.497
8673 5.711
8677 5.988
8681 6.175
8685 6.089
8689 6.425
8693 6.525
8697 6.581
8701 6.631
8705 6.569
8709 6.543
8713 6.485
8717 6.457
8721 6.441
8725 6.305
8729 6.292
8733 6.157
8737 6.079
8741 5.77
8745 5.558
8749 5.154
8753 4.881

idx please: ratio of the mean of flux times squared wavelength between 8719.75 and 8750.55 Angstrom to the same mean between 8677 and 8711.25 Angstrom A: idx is 0.94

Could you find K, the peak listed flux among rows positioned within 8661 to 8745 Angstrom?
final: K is 6.631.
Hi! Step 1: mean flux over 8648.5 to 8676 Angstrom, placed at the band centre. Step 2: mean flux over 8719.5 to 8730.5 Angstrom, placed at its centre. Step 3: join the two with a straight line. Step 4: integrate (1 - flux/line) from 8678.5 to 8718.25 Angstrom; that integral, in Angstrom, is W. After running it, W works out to -2.1 Angstrom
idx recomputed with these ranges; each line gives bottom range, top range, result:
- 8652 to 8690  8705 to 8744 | 1.08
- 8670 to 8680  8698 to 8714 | 1.13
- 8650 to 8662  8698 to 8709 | 1.11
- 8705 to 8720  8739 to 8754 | 0.83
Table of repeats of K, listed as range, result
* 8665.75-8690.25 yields 6.425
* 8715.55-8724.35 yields 6.457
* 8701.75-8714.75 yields 6.569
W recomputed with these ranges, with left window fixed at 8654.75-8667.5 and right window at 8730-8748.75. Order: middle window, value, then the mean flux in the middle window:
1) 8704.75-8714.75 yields -1.3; 6.53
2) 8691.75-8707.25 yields -2.2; 6.58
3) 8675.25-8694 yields -1.6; 6.23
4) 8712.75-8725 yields -1.3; 6.43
